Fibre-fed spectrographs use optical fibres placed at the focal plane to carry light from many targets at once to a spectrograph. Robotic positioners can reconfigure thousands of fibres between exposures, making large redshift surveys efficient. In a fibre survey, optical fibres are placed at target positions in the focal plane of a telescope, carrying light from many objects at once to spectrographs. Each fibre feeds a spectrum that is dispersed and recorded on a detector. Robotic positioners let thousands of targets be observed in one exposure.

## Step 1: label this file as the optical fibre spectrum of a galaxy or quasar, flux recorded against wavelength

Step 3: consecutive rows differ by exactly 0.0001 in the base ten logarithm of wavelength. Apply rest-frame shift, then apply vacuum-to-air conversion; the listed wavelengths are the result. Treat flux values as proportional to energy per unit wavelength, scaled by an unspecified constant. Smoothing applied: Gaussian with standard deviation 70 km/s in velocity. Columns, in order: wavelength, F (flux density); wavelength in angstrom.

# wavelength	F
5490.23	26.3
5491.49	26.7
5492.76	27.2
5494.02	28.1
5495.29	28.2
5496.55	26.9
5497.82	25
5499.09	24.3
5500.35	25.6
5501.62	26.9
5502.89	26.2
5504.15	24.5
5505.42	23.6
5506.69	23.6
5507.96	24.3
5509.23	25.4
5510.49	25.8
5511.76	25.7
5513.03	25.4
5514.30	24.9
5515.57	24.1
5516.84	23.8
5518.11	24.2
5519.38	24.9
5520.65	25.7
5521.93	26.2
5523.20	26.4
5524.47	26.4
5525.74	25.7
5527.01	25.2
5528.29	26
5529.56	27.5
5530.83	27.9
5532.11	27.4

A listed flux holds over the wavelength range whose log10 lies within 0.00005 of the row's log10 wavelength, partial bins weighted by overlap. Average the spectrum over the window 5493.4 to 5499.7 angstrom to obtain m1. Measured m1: 26.5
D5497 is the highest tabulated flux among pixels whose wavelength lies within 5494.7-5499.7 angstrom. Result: 28.2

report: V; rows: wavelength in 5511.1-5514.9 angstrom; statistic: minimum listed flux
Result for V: 24.9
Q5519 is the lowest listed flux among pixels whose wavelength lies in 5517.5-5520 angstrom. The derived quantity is 24.2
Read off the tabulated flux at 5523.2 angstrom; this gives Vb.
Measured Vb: 26.4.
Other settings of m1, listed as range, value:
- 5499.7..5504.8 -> 25.8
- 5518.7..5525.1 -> 25.9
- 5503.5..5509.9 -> 24.3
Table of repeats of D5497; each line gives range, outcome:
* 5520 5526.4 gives 26.4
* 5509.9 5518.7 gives 25.8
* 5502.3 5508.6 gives 26.2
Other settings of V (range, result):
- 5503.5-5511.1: 23.6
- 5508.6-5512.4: 25.4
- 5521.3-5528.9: 25.2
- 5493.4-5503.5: 24.3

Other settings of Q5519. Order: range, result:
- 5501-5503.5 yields 26.2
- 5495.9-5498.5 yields 25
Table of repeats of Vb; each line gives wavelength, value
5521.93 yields 26.2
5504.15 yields 24.5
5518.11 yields 24.2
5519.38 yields 24.9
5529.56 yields 27.5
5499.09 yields 24.3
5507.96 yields 24.3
